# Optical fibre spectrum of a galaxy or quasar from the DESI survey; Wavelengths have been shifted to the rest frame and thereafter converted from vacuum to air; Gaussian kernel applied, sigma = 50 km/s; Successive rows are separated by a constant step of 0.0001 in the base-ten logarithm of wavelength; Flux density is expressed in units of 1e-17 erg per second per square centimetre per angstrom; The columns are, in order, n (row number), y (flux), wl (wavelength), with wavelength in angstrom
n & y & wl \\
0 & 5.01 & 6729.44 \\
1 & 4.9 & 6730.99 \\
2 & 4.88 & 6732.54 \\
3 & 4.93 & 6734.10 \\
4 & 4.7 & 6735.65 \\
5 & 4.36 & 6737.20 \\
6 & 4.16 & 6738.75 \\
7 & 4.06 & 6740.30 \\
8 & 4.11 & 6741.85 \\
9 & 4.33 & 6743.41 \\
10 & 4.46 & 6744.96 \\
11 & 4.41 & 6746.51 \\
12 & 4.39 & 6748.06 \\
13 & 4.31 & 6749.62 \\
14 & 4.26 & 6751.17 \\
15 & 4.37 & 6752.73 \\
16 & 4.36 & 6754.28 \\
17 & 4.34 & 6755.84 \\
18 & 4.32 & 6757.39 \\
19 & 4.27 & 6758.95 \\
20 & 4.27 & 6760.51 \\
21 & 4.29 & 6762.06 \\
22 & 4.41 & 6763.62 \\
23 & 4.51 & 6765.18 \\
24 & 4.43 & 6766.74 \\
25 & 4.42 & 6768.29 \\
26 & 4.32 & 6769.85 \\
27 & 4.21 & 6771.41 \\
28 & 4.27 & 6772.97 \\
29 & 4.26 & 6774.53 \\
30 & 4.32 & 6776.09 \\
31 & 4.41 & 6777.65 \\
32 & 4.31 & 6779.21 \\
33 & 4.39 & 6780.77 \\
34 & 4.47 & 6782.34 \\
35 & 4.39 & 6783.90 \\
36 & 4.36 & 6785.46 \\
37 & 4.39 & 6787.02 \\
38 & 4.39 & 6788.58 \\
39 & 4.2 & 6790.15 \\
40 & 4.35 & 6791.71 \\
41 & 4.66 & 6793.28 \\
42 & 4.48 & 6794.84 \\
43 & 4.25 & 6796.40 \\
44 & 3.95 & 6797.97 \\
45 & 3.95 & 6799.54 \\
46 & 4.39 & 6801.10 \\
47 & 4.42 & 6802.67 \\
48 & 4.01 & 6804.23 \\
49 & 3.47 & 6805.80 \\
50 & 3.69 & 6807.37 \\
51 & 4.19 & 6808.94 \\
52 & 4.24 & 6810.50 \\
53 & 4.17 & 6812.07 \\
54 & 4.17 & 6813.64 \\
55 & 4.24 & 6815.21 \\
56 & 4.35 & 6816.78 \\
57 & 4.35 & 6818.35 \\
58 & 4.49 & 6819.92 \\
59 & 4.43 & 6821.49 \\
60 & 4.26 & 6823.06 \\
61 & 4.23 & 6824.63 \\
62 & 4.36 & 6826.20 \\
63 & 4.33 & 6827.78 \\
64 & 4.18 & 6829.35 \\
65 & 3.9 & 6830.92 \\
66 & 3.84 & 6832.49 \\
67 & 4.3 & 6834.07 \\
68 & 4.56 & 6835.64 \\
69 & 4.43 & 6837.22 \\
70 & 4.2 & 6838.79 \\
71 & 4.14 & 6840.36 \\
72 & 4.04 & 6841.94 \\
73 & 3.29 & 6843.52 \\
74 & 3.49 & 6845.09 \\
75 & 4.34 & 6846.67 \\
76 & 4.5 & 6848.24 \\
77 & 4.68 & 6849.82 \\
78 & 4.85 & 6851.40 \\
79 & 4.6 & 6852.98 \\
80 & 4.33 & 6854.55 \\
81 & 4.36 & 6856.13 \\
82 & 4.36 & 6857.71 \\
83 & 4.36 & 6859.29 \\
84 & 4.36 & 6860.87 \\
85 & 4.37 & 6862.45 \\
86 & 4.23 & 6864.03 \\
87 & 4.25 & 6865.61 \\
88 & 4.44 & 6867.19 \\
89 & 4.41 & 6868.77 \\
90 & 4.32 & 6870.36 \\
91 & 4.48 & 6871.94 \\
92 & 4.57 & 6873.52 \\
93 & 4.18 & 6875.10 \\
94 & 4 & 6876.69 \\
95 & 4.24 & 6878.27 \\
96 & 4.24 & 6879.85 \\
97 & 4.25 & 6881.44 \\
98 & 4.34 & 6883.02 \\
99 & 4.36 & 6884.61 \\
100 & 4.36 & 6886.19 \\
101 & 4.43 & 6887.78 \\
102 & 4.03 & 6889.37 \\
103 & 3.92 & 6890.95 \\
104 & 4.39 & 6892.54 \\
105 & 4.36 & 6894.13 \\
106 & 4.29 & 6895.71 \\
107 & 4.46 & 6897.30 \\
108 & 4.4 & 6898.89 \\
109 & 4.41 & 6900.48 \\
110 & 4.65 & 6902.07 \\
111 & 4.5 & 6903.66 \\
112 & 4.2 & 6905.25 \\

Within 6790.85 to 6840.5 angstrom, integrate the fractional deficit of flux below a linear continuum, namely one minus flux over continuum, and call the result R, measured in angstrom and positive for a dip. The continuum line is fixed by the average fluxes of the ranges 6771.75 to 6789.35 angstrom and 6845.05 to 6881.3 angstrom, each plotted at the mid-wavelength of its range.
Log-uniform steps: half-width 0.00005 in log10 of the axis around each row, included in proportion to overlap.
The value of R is 1.6 angstrom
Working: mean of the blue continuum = 4.36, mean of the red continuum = 4.36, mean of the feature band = 4.22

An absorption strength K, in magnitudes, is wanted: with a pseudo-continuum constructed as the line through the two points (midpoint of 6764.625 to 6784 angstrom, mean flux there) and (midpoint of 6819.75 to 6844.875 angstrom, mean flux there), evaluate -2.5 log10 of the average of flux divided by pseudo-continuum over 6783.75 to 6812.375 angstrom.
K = 0.019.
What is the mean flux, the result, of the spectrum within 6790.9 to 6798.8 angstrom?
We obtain 4.33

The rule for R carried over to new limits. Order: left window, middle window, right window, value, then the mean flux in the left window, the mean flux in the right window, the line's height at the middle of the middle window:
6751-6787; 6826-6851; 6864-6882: 0.9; 4.35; 4.3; 4.32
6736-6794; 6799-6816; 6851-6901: 1.0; 4.34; 4.34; 4.34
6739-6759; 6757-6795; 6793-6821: -1.0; 4.3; 4.19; 4.25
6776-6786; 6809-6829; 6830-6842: -0.2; 4.38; 4.19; 4.25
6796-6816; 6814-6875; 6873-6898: -1.7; 4.08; 4.27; 4.18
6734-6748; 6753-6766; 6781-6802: 0.0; 4.37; 4.33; 4.35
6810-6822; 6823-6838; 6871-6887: 0.2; 4.3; 4.3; 4.3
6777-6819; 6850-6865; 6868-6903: -0.5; 4.24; 4.32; 4.3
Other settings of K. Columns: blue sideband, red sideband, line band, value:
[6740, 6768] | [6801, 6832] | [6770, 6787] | -0.02 mag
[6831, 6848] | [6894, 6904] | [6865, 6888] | -0.01 mag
